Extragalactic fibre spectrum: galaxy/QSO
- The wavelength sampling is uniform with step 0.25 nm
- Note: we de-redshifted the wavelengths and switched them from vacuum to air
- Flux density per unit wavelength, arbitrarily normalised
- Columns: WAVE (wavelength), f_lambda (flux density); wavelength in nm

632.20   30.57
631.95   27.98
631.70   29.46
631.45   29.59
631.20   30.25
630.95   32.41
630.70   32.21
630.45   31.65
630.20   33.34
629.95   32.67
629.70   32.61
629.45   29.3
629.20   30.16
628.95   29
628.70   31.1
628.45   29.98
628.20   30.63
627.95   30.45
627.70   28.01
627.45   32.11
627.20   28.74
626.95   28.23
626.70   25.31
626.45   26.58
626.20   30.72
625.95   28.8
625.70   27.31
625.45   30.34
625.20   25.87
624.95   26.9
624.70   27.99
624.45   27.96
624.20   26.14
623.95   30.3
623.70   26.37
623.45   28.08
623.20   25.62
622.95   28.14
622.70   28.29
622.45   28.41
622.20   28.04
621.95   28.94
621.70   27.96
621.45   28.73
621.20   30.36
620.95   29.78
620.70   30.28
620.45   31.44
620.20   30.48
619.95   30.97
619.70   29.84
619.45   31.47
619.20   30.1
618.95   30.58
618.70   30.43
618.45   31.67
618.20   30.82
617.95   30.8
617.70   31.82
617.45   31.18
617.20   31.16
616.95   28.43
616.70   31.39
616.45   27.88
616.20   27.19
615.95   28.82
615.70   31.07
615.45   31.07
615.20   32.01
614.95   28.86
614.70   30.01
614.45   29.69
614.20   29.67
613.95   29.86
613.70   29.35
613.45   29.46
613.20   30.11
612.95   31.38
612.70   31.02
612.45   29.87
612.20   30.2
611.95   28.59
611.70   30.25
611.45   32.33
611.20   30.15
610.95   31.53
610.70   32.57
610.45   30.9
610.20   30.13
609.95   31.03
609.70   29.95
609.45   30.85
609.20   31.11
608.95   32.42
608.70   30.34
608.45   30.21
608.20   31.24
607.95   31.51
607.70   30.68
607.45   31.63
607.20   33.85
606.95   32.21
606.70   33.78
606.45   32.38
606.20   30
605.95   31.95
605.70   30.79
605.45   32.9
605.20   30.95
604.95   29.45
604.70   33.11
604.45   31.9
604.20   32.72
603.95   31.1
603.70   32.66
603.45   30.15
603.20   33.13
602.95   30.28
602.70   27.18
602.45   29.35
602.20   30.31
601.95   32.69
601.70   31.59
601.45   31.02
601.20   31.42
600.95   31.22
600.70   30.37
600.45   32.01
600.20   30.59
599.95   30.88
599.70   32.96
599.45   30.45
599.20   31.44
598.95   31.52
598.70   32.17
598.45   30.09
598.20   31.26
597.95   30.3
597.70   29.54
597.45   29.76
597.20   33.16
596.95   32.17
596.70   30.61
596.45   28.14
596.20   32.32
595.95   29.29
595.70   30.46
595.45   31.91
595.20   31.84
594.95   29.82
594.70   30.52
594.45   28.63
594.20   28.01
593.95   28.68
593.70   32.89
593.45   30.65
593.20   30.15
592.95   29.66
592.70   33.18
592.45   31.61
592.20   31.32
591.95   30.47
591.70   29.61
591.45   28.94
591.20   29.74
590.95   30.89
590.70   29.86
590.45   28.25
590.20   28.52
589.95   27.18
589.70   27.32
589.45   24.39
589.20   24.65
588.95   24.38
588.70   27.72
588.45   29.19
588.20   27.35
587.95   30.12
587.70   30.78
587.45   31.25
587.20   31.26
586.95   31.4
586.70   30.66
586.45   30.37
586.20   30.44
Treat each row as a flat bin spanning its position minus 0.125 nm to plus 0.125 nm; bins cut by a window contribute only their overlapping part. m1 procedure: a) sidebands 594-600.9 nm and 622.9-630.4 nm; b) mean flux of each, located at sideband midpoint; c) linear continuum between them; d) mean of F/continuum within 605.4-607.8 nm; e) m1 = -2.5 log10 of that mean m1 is -0.063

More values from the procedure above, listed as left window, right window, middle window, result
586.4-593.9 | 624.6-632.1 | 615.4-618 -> -0.02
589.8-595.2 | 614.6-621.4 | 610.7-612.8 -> -0.01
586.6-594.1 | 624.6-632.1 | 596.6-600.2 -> -0.06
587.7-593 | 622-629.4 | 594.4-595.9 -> -0.07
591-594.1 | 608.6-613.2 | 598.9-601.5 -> -0.02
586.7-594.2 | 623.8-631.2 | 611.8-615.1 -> -0.01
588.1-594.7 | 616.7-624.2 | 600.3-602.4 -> -0.07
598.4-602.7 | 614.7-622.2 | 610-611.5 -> -0.02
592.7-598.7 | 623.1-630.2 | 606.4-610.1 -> -0.06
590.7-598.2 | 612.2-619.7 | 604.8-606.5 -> -0.03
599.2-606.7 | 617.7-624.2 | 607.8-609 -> -0.01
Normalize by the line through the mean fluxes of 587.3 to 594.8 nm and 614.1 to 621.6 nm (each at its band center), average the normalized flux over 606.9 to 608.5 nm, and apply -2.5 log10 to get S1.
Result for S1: -0.064 mag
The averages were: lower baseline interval 29.2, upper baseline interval 30.3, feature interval 31.7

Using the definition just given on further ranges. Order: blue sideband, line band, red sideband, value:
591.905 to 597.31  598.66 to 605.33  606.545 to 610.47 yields 0.00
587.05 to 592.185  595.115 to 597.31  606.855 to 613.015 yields -0.06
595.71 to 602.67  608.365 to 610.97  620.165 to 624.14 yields -0.04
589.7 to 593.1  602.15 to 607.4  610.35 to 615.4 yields -0.04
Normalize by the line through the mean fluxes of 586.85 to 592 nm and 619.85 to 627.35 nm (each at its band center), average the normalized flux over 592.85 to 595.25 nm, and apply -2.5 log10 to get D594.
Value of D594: -0.05 mag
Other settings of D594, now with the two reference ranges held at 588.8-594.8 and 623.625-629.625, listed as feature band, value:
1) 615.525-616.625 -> 0.00 mag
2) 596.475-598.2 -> -0.06 mag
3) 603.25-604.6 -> -0.10 mag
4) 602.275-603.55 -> -0.04 mag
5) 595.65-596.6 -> -0.03 mag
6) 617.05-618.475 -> -0.08 mag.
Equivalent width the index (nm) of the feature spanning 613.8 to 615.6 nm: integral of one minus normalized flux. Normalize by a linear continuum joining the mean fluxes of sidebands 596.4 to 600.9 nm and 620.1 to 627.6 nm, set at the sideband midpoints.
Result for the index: -0.05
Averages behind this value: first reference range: 31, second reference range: 28.5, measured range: 30.2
